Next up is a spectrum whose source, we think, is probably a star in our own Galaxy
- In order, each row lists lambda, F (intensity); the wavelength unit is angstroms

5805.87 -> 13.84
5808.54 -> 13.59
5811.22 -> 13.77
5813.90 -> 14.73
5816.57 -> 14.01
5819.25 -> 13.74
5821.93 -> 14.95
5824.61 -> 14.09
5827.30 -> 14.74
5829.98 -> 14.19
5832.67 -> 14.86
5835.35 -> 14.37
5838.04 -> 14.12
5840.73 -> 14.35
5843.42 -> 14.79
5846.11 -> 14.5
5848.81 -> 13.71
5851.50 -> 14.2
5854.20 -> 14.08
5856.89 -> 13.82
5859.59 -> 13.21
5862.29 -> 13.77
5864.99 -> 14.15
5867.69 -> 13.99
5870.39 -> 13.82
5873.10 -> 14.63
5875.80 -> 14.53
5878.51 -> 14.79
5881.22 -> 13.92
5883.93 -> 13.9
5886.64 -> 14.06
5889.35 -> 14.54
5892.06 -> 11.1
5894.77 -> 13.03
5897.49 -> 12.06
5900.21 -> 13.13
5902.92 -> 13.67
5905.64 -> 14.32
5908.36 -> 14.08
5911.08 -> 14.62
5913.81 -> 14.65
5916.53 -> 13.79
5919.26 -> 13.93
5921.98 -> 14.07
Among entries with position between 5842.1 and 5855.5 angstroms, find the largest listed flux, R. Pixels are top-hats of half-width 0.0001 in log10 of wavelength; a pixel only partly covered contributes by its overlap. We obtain 14.79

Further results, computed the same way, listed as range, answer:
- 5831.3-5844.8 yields 14.86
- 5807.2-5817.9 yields 14.73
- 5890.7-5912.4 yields 14.62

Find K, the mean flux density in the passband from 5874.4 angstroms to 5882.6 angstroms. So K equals 14.4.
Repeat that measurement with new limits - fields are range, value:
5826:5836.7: 14.5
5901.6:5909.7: 14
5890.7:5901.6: 12.3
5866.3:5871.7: 13.9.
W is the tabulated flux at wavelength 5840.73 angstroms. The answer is 14.35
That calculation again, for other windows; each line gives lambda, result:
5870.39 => 13.82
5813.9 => 14.73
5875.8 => 14.53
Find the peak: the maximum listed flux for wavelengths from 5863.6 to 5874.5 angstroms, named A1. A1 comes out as 14.63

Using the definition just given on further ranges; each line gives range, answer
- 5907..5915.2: 14.65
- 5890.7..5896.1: 13.03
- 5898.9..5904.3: 13.67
